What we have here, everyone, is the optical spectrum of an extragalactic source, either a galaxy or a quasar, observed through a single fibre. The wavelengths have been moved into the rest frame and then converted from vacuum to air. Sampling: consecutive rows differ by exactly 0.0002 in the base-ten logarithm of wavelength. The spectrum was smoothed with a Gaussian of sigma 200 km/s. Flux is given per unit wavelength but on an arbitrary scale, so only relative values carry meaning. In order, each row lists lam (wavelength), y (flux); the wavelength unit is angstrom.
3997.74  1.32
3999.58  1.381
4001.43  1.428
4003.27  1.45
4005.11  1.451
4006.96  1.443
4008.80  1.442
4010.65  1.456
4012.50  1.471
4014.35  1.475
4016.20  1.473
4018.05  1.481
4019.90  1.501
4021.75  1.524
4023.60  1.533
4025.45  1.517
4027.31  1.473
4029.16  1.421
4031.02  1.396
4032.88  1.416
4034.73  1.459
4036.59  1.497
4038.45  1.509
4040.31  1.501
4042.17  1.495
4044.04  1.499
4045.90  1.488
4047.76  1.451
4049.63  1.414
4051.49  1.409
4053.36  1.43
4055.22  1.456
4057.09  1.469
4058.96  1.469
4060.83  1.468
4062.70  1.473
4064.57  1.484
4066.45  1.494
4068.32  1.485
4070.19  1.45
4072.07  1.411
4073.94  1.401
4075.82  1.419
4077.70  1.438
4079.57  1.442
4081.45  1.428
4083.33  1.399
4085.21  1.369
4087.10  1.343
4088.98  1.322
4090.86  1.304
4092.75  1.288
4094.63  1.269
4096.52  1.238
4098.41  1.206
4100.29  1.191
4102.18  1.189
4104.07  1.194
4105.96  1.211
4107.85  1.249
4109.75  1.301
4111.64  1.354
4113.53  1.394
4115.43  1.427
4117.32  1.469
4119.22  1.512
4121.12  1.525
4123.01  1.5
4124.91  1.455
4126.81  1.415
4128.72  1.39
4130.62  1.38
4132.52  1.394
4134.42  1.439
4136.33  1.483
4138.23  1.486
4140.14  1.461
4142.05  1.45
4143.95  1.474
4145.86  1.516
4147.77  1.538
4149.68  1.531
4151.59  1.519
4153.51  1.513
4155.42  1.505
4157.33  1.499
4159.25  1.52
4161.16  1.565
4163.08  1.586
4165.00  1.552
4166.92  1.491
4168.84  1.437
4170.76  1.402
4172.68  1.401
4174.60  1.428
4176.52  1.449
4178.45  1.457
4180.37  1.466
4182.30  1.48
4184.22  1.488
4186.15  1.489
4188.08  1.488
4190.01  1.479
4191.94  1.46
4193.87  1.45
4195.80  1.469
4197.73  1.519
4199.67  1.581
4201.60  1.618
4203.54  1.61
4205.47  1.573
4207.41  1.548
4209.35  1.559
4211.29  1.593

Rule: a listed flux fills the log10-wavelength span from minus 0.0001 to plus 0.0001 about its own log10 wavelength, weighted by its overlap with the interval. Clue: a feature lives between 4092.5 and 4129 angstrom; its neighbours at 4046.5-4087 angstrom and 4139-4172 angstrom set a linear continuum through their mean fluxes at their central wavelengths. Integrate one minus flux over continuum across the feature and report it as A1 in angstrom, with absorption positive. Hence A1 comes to 3.3 angstrom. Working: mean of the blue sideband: 1.44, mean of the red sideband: 1.5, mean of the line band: 1.34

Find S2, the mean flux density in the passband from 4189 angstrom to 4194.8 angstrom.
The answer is 1.46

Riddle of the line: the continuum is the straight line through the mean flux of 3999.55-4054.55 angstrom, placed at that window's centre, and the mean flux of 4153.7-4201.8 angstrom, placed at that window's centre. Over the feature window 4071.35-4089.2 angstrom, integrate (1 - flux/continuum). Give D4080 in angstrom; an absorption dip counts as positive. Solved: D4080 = 0.9 angstrom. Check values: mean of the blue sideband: 1.46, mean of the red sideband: 1.49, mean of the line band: 1.4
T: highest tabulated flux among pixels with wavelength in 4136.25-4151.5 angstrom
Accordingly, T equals 1.538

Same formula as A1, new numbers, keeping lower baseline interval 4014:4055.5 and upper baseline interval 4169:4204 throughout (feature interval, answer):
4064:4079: 0.3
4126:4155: 0.2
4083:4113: 4.1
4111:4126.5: 0.2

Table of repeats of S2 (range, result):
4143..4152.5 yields 1.52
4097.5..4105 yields 1.2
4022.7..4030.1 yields 1.49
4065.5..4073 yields 1.46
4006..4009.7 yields 1.44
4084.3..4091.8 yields 1.33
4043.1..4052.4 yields 1.45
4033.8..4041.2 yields 1.49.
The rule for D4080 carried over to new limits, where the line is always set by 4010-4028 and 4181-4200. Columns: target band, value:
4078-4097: 1.8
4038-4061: 0.4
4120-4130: 0.2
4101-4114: 2.0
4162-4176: 0.2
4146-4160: -0.3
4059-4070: 0.1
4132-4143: 0.2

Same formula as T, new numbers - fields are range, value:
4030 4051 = 1.509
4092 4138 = 1.525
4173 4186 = 1.488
